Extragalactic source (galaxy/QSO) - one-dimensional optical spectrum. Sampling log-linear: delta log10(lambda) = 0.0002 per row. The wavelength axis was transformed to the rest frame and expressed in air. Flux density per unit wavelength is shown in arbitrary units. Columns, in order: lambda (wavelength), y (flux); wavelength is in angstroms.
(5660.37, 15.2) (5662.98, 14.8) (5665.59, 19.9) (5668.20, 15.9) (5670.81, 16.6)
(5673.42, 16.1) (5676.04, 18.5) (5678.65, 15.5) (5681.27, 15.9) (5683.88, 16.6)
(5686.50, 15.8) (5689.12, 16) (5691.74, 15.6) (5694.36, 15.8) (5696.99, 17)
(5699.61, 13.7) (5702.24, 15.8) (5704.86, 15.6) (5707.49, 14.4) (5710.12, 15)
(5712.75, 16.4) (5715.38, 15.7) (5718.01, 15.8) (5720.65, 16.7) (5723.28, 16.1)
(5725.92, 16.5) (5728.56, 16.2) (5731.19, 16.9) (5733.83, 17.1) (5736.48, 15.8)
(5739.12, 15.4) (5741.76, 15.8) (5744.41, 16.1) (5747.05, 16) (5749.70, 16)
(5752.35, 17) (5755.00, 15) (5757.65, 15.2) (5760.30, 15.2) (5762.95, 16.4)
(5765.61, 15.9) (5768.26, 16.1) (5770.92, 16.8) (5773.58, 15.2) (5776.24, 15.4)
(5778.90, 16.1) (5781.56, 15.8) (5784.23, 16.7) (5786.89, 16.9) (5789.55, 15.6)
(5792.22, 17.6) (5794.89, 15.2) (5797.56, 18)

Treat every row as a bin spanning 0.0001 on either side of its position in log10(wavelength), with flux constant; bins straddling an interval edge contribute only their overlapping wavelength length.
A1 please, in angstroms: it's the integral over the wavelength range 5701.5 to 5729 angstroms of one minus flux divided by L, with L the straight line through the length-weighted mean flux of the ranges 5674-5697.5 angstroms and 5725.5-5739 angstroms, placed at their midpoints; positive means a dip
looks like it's 0.9 angstroms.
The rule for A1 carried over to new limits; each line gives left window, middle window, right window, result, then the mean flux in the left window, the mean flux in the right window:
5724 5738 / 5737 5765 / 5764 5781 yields 0.7 angstroms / 16.5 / 15.9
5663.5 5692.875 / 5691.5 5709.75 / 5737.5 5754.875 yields 1.1 angstroms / 16.5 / 16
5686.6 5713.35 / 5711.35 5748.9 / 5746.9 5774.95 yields -1.1 angstroms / 15.5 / 15.9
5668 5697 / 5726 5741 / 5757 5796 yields -0.1 angstroms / 16.3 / 16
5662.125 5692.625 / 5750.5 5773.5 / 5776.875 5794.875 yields 0.6 angstroms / 16.5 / 16.3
